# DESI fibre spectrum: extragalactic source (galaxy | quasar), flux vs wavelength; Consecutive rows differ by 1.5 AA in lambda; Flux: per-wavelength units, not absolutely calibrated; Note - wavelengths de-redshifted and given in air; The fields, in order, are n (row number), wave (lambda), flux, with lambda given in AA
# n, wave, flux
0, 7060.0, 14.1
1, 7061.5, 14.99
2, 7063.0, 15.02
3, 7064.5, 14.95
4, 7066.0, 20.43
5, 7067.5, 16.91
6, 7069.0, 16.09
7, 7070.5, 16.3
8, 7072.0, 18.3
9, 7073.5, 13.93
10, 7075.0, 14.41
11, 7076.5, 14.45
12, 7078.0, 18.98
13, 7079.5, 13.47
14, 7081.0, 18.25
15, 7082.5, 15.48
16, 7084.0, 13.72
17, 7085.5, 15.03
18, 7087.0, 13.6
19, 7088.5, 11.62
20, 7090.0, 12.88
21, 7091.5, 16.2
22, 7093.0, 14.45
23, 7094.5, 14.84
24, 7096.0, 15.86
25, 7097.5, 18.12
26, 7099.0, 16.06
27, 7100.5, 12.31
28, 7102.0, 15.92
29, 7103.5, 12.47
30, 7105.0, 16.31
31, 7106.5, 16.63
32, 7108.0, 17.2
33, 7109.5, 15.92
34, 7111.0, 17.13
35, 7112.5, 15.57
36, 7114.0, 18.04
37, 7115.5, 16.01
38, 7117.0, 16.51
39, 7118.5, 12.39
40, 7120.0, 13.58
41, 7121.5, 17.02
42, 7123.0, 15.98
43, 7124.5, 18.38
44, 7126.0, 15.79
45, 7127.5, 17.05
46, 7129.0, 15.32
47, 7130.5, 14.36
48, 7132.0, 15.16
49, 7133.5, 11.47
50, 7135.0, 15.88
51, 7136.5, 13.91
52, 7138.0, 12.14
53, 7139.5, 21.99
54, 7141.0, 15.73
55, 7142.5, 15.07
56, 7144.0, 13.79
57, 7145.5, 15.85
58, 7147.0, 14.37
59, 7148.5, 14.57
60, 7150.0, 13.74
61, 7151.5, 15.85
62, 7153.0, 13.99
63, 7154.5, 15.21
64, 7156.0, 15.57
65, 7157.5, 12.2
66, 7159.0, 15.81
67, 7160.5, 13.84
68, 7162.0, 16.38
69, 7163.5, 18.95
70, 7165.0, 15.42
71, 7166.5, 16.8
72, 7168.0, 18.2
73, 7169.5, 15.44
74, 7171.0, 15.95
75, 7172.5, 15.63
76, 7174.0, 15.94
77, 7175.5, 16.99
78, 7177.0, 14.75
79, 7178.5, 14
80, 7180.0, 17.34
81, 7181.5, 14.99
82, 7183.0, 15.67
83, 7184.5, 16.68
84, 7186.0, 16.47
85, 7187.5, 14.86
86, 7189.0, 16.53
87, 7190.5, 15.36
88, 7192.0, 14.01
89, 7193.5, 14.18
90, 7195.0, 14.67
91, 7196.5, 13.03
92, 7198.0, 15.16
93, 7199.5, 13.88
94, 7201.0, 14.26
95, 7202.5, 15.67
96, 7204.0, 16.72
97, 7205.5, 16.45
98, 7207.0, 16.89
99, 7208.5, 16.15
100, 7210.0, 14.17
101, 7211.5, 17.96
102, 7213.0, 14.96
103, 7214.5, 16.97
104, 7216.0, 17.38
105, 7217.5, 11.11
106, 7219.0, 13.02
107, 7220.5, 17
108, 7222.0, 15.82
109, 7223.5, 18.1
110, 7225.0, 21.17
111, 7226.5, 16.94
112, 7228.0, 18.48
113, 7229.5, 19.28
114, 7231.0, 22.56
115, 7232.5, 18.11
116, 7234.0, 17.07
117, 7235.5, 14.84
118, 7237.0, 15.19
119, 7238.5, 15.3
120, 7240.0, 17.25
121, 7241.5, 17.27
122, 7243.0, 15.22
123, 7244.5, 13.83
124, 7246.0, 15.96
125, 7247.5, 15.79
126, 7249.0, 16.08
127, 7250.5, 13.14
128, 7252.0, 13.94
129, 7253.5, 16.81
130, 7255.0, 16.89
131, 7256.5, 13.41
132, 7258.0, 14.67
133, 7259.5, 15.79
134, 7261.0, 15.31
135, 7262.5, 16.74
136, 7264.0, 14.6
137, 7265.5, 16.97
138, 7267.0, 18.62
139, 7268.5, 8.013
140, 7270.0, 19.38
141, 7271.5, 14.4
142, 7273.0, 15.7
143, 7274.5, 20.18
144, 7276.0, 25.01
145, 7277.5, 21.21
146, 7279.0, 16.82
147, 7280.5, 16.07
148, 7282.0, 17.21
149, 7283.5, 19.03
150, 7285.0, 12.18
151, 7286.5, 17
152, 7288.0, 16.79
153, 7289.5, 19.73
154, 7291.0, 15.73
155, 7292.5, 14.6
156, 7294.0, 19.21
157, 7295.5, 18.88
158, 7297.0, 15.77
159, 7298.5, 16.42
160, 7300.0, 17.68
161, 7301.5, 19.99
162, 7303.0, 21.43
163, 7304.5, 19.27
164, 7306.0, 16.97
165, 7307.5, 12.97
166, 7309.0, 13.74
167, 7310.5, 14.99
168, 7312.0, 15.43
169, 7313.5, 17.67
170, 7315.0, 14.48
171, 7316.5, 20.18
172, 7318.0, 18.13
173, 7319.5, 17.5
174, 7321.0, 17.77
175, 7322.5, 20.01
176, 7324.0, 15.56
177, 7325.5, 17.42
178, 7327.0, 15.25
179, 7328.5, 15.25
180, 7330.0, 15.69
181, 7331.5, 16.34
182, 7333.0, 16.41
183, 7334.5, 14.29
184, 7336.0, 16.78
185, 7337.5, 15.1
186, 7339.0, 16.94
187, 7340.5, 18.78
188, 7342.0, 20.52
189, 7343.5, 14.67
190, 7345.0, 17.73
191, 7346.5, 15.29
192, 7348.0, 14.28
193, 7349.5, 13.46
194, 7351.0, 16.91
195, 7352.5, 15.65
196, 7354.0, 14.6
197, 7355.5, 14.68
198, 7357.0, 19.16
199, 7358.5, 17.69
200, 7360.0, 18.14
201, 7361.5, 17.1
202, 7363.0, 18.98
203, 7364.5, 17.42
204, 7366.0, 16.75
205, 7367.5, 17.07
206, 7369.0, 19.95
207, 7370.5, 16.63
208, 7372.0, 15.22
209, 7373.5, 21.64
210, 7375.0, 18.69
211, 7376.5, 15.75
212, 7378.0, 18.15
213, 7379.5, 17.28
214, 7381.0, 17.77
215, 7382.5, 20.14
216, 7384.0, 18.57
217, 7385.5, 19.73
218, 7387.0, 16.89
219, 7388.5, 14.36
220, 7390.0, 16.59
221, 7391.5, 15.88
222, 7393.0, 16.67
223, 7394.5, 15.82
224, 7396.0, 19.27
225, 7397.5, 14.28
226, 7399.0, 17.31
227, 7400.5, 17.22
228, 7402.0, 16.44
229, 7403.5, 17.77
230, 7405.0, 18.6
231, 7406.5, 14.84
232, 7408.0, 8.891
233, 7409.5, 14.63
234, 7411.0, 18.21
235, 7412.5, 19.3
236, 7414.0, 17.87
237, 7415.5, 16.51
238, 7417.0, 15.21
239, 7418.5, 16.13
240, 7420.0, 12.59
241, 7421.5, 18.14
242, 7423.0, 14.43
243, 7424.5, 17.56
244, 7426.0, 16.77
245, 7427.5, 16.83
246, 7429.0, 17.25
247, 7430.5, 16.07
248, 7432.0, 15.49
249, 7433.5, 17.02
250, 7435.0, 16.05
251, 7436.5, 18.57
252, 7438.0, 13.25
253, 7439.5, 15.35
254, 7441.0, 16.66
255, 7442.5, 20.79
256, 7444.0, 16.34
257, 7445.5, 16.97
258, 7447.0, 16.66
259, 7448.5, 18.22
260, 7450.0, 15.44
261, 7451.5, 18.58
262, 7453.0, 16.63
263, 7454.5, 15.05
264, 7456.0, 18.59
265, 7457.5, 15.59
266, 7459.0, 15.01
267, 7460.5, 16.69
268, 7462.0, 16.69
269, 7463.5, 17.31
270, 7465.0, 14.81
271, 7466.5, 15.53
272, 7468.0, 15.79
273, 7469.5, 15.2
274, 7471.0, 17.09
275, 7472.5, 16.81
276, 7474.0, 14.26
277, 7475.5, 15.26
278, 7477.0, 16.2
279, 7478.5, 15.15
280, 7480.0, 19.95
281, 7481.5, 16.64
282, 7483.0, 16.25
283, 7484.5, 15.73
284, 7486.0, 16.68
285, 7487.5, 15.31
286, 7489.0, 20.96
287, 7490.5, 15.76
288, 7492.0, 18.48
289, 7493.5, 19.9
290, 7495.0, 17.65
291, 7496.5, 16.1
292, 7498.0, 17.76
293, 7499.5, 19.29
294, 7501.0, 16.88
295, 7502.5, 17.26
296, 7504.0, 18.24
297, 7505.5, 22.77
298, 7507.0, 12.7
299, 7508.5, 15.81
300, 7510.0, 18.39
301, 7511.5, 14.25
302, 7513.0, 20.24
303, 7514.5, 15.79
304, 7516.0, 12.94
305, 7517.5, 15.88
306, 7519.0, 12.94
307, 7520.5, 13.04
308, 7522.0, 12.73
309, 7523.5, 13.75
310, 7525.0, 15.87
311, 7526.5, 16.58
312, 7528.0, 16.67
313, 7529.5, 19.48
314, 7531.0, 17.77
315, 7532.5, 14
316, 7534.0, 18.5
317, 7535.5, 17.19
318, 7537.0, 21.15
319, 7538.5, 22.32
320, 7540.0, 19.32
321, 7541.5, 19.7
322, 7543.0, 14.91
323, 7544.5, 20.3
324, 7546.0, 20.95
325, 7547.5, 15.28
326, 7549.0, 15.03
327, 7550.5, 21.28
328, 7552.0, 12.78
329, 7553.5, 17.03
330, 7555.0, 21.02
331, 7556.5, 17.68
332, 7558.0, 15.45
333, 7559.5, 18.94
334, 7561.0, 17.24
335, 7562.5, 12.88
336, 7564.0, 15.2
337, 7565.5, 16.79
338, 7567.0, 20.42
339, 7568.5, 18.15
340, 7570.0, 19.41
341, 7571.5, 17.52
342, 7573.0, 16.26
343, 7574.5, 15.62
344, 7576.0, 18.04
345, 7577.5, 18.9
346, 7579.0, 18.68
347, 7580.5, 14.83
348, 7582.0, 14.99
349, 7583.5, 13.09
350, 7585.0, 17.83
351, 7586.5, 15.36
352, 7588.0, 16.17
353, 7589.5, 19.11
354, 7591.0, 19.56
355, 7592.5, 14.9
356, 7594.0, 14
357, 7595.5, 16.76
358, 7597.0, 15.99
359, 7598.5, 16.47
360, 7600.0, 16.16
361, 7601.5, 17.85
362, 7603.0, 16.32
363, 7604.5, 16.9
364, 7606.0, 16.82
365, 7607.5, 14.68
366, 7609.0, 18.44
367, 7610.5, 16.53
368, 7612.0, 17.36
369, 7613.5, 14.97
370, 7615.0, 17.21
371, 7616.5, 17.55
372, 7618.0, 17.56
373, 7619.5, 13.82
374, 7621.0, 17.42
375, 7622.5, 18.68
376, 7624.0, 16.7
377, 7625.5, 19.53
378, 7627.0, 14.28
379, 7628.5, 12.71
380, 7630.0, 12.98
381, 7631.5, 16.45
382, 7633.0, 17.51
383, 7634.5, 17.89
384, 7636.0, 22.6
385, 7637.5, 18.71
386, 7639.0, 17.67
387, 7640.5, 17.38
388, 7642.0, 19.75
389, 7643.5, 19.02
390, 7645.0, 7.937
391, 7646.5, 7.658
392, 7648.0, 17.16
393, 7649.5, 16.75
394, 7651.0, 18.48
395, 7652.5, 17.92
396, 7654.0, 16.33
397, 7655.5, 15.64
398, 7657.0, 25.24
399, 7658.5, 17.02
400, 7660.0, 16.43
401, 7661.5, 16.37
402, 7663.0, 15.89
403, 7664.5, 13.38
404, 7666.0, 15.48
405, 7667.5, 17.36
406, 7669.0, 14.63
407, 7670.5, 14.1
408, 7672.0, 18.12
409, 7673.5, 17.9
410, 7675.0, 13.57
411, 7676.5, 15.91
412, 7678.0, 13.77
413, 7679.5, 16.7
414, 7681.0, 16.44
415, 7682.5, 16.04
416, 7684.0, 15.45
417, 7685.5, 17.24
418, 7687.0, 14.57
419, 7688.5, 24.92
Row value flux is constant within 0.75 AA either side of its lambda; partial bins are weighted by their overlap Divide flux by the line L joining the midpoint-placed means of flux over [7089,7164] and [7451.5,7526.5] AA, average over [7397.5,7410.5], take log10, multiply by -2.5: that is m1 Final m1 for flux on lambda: 0.03 mag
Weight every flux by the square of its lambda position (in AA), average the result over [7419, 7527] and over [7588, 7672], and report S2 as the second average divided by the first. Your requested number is 1.1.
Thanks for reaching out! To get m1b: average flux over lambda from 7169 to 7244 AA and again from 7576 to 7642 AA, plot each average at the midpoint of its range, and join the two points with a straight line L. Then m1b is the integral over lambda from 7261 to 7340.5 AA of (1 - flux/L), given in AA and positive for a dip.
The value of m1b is -3.4 AA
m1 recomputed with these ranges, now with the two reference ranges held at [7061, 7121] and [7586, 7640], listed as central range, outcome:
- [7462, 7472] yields 0.03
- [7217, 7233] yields -0.11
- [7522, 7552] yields -0.07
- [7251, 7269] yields 0.05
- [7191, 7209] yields 0.05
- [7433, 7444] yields -0.03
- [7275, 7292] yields -0.12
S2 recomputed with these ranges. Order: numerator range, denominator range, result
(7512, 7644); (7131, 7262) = 1.20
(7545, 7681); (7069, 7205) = 1.23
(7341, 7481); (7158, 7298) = 1.08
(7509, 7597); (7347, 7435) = 1.05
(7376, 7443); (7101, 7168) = 1.16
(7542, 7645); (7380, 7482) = 1.07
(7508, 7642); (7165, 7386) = 1.10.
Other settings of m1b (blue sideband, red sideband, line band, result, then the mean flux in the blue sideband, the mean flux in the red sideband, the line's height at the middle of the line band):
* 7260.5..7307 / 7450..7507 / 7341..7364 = 0.7 AA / 17.3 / 16.9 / 17.2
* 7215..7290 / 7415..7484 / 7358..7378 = -1.6 AA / 16.6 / 16.4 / 16.5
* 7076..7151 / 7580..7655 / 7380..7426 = -1.8 AA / 15.3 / 16.5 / 16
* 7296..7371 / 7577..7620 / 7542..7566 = -0.7 AA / 16.8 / 16.5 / 16.6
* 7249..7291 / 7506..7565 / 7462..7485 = 0.8 AA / 16.5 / 16.8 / 16.7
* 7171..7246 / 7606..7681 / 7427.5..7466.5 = -0.8 AA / 16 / 16.5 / 16.3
